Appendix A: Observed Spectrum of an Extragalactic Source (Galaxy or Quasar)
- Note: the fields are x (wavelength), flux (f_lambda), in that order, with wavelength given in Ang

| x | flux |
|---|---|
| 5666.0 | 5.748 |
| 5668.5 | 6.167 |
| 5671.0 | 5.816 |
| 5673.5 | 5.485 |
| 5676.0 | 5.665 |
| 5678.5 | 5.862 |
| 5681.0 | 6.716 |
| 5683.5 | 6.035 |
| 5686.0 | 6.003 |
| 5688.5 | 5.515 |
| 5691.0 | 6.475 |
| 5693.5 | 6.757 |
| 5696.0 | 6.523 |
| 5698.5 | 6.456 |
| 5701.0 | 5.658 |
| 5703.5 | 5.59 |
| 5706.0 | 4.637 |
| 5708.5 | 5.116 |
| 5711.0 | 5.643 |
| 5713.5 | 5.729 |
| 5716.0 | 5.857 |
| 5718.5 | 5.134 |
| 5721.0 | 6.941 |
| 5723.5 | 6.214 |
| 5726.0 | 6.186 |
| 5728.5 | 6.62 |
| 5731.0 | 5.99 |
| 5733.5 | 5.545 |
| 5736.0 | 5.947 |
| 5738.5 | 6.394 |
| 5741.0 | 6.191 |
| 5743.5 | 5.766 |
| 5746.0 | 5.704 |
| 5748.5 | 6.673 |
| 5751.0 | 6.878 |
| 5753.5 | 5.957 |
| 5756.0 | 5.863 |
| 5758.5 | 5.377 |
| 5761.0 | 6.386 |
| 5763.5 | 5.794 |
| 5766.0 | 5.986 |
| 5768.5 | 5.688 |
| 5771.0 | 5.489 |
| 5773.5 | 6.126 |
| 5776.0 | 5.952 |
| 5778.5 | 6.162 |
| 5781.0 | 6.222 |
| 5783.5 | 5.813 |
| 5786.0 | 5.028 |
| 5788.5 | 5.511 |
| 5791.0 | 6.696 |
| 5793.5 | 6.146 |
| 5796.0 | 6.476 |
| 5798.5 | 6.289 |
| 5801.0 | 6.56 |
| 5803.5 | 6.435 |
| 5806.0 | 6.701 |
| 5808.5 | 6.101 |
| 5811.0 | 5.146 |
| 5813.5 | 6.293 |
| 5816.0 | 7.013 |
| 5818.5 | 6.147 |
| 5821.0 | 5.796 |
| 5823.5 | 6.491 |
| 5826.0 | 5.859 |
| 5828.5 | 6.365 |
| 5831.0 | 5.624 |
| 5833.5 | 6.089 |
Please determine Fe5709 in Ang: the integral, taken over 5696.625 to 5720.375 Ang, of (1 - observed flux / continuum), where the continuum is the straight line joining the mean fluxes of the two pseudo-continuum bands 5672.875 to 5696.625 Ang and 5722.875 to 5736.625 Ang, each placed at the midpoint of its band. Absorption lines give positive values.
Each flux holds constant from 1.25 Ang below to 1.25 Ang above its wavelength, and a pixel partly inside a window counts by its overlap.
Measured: 1.94 Ang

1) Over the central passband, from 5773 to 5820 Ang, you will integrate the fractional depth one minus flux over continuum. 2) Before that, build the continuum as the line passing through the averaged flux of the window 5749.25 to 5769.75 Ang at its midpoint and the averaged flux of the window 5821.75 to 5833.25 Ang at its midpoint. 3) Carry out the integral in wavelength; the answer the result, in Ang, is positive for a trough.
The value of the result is -0.8 Ang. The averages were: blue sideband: 6.01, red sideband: 6.07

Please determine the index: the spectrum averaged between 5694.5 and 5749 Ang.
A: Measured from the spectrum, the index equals 5.93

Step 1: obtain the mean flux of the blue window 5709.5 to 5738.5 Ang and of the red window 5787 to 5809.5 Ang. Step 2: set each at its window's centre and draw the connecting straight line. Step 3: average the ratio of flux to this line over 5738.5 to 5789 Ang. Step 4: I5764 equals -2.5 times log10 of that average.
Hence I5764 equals 0.04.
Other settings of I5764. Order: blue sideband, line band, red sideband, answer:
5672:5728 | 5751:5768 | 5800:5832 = 0.019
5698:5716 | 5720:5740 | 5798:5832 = -0.100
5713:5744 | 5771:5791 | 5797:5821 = 0.060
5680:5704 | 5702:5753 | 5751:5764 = 0.024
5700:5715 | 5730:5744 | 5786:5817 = -0.061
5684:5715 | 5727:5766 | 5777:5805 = -0.015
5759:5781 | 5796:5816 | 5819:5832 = -0.049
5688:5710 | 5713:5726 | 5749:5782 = -0.018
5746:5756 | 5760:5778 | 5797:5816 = 0.069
